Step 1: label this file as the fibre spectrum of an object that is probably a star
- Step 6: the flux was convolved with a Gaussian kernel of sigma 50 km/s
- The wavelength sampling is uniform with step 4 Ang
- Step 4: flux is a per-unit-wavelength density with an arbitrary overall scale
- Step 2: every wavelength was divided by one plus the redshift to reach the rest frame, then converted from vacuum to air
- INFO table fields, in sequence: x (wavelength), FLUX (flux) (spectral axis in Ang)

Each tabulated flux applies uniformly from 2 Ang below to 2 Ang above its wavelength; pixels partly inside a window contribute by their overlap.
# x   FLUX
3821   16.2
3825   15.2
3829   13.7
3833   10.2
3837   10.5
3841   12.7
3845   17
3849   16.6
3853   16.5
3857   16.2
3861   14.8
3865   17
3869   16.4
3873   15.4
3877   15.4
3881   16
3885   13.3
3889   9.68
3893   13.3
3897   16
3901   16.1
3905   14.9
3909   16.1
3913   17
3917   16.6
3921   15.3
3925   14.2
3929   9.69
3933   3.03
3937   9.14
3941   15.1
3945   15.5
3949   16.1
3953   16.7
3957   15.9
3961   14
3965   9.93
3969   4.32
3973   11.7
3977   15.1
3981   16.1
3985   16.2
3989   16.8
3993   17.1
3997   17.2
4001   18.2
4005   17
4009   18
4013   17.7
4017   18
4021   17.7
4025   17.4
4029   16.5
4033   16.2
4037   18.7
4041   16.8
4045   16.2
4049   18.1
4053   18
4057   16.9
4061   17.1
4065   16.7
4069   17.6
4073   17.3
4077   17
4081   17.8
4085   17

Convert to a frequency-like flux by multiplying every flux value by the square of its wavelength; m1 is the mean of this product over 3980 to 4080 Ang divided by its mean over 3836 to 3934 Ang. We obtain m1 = 1.28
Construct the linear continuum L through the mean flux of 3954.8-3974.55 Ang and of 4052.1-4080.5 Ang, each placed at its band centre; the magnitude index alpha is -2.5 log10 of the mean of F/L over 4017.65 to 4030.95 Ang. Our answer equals -0.17 mag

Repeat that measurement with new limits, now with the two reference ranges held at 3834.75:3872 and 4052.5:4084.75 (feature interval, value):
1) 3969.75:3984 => 0.21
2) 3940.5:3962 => 0.04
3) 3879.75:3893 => 0.21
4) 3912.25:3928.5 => 0.05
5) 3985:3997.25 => -0.02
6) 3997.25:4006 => -0.06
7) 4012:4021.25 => -0.07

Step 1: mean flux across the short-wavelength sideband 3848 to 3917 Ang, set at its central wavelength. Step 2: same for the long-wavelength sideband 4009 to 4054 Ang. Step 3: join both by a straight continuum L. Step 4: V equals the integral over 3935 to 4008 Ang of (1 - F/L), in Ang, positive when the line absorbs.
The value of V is 8.8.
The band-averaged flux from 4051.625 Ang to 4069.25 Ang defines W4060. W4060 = 17.2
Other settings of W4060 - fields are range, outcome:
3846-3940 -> 14.3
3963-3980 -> 10.6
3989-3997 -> 17.1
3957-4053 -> 15.9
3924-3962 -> 12.9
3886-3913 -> 14.5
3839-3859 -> 15.8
